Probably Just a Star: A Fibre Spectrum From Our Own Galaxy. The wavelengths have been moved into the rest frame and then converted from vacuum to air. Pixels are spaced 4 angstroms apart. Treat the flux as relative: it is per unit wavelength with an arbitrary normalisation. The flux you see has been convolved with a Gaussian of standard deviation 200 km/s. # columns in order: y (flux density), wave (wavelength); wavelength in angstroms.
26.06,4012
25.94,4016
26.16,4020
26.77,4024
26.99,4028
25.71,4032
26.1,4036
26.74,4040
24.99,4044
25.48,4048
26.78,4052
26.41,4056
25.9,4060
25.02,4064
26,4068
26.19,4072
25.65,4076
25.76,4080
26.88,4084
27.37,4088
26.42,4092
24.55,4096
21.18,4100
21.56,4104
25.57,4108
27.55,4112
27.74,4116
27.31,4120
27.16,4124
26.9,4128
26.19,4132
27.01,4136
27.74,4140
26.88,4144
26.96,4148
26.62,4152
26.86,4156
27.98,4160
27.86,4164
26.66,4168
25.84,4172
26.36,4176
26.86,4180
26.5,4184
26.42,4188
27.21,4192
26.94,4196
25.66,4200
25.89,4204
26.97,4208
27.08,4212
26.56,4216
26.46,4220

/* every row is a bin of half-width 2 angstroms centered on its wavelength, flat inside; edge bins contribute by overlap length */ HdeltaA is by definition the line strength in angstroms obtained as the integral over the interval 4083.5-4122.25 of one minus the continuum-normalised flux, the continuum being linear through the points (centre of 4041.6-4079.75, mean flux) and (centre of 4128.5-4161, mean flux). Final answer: 1.24 angstroms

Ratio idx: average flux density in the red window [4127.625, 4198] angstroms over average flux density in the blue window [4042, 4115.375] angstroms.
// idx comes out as 1.1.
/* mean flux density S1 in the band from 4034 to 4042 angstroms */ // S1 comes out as 26.4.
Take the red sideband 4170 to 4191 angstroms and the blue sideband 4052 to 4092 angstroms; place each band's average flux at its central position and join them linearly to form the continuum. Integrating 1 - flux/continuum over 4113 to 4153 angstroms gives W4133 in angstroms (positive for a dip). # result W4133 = -1.1 angstroms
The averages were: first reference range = 26.2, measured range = 27.1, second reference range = 26.4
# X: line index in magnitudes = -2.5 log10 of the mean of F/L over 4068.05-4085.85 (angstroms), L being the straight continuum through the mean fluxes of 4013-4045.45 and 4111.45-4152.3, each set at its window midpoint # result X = 0.02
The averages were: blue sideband 26.2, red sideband 27.1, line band 26.1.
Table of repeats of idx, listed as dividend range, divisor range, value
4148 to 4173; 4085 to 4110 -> 1.10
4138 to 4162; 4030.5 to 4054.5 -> 1.05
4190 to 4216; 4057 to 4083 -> 1.03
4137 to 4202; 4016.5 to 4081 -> 1.03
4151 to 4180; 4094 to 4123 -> 1.07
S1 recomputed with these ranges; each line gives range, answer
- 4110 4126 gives 27.4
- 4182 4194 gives 26.7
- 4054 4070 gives 25.8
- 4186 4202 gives 26.6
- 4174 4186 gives 26.6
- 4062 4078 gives 25.7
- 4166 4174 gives 26.2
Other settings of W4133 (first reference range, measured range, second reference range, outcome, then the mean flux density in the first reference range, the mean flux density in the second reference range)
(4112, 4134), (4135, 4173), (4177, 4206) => -0.35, 27.1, 26.5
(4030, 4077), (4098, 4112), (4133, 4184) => 1.57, 25.9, 26.9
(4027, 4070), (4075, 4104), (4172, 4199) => 1.16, 26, 26.6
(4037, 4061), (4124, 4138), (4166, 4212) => -0.24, 26.1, 26.5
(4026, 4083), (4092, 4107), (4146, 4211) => 1.76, 26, 26.7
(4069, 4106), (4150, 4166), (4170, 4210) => -0.80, 25.1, 26.5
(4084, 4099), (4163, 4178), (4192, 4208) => -0.20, 25.9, 26.4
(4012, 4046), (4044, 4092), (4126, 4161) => 0.64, 26.2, 27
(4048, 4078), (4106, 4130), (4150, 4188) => -0.58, 26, 26.8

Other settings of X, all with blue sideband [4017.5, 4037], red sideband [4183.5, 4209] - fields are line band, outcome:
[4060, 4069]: 0.04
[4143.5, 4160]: -0.02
